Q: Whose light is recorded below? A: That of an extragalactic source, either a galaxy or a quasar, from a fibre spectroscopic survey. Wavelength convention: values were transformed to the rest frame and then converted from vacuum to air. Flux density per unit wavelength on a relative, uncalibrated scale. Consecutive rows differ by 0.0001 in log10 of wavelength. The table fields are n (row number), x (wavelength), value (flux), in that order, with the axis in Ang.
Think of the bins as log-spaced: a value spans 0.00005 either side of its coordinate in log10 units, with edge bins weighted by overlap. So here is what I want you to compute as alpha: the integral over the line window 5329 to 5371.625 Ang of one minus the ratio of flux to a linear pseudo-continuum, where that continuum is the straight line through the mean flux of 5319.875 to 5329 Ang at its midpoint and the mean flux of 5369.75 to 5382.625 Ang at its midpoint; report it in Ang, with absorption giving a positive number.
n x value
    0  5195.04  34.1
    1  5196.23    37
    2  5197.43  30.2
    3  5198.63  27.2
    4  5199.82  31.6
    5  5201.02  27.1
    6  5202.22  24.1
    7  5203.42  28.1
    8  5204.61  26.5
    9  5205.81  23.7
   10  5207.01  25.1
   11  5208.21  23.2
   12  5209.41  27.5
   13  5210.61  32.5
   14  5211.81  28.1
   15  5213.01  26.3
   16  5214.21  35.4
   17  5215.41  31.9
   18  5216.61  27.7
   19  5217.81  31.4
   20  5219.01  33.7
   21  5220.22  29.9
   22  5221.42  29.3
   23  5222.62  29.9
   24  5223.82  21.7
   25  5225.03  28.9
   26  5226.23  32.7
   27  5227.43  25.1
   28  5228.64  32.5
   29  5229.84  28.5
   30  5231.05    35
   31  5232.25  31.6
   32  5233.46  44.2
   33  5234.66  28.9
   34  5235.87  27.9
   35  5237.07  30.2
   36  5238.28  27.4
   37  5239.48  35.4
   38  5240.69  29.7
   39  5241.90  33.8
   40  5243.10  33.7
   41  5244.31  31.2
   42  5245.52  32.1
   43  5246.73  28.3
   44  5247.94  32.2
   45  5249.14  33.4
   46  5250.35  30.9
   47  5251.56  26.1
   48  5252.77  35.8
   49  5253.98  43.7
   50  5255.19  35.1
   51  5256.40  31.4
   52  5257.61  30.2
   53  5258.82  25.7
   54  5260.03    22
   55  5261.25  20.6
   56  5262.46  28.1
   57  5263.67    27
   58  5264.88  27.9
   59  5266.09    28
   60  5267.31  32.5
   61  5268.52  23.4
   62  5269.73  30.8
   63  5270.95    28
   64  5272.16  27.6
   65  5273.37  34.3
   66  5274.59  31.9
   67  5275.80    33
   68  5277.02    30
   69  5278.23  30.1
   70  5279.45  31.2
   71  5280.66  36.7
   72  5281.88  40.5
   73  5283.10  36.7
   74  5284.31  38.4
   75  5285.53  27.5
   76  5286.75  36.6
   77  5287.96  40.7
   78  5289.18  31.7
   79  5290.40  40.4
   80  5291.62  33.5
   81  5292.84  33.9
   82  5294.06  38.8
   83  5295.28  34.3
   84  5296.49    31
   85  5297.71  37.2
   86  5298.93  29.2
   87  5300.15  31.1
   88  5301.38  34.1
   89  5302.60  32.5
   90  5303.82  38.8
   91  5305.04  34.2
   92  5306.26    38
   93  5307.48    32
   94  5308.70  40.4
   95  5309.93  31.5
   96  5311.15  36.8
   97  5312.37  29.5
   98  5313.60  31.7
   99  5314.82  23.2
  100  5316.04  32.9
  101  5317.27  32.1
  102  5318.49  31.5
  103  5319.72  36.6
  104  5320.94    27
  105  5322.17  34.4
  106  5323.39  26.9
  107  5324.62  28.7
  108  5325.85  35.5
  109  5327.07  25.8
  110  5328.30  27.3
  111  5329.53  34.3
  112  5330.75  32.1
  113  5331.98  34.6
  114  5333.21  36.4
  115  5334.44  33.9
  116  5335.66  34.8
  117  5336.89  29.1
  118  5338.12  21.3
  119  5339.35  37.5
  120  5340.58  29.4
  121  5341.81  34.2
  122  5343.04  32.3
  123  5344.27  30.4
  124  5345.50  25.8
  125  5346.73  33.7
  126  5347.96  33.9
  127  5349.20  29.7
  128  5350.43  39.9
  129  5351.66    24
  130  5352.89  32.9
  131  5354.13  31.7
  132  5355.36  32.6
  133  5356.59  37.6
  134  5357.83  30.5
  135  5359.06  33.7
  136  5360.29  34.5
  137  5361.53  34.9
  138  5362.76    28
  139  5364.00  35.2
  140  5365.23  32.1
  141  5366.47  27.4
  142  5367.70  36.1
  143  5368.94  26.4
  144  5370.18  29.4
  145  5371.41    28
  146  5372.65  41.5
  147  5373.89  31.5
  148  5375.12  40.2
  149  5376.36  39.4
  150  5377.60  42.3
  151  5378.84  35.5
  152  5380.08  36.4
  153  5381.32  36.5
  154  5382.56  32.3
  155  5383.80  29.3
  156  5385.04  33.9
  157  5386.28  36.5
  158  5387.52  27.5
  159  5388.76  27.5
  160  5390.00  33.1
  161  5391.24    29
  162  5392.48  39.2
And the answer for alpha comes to 1.0 Ang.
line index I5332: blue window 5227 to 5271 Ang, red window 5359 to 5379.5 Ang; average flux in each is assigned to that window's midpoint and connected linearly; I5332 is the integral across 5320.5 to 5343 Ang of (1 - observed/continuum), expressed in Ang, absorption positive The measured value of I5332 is 1.0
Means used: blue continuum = 30.5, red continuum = 33.9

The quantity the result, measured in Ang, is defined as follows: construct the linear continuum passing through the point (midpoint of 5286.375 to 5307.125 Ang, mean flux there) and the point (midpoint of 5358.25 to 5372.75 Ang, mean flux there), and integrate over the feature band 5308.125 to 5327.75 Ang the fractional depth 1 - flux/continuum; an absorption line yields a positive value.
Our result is 1.5 Ang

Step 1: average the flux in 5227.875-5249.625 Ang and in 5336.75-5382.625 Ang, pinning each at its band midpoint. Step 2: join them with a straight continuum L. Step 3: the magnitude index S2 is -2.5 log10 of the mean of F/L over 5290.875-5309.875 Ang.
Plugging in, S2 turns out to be -0.07 mag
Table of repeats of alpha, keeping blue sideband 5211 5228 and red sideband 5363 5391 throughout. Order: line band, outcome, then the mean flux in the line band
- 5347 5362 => -0.1 Ang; 33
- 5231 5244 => -1.1 Ang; 32.4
